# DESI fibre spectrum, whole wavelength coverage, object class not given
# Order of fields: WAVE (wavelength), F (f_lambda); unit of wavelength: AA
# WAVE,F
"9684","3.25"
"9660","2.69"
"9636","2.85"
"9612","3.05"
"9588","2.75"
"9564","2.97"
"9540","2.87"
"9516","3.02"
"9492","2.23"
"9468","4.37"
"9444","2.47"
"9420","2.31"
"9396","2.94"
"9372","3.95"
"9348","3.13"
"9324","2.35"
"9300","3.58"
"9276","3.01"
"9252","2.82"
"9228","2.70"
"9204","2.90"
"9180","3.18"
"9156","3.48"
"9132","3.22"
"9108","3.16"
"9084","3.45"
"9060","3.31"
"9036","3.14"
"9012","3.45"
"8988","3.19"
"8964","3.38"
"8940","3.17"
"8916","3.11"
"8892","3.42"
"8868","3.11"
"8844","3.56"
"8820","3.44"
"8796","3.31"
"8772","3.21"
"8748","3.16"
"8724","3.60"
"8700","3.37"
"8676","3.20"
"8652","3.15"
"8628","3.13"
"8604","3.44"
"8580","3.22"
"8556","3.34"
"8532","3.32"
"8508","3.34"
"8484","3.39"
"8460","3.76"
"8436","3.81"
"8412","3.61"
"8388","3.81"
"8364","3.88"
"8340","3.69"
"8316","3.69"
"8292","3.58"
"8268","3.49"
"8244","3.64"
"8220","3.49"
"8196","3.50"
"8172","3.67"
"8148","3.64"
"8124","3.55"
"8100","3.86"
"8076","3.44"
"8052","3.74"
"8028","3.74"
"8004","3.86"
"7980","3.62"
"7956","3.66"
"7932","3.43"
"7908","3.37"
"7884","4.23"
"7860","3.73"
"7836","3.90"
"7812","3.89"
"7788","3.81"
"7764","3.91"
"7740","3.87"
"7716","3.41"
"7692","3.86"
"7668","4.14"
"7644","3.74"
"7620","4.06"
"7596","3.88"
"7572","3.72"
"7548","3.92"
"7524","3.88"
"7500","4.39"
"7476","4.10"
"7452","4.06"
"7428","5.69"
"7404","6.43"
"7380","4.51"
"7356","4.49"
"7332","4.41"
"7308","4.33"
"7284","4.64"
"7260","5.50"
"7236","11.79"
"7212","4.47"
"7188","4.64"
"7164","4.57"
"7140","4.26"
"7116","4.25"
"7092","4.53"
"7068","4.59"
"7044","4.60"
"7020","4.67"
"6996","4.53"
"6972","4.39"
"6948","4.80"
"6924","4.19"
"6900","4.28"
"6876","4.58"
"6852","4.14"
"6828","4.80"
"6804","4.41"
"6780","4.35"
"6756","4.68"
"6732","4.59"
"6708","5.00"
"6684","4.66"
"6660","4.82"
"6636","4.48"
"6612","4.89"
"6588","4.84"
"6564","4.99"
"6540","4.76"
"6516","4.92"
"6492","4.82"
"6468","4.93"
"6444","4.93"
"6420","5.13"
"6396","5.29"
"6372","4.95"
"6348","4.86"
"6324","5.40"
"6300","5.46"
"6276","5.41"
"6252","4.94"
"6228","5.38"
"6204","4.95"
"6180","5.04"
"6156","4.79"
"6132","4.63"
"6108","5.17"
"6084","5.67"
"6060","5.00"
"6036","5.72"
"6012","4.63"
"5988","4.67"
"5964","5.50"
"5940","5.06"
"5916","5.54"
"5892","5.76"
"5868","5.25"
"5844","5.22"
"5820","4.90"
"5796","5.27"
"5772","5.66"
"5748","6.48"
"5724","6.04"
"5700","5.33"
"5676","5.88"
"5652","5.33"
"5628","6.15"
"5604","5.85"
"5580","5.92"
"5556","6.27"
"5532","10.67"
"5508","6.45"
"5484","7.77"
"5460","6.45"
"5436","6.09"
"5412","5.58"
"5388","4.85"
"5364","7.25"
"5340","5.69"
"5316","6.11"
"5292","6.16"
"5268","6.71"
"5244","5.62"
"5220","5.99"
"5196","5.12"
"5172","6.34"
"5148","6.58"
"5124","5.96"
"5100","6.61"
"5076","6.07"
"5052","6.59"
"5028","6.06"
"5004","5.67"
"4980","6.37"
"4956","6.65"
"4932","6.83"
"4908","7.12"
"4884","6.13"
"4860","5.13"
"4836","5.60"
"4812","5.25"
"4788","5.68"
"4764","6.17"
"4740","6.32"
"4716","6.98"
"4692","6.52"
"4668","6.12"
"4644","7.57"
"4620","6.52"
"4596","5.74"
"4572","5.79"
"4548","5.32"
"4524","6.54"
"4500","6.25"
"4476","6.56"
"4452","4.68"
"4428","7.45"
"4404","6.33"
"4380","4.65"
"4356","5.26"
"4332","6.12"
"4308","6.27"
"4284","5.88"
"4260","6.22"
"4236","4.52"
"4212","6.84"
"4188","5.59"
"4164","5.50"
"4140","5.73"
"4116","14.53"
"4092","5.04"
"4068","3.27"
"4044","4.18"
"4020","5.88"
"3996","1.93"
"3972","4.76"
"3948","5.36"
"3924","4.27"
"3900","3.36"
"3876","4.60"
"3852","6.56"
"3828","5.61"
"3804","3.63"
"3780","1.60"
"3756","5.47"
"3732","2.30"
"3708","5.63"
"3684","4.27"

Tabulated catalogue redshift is 0.103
